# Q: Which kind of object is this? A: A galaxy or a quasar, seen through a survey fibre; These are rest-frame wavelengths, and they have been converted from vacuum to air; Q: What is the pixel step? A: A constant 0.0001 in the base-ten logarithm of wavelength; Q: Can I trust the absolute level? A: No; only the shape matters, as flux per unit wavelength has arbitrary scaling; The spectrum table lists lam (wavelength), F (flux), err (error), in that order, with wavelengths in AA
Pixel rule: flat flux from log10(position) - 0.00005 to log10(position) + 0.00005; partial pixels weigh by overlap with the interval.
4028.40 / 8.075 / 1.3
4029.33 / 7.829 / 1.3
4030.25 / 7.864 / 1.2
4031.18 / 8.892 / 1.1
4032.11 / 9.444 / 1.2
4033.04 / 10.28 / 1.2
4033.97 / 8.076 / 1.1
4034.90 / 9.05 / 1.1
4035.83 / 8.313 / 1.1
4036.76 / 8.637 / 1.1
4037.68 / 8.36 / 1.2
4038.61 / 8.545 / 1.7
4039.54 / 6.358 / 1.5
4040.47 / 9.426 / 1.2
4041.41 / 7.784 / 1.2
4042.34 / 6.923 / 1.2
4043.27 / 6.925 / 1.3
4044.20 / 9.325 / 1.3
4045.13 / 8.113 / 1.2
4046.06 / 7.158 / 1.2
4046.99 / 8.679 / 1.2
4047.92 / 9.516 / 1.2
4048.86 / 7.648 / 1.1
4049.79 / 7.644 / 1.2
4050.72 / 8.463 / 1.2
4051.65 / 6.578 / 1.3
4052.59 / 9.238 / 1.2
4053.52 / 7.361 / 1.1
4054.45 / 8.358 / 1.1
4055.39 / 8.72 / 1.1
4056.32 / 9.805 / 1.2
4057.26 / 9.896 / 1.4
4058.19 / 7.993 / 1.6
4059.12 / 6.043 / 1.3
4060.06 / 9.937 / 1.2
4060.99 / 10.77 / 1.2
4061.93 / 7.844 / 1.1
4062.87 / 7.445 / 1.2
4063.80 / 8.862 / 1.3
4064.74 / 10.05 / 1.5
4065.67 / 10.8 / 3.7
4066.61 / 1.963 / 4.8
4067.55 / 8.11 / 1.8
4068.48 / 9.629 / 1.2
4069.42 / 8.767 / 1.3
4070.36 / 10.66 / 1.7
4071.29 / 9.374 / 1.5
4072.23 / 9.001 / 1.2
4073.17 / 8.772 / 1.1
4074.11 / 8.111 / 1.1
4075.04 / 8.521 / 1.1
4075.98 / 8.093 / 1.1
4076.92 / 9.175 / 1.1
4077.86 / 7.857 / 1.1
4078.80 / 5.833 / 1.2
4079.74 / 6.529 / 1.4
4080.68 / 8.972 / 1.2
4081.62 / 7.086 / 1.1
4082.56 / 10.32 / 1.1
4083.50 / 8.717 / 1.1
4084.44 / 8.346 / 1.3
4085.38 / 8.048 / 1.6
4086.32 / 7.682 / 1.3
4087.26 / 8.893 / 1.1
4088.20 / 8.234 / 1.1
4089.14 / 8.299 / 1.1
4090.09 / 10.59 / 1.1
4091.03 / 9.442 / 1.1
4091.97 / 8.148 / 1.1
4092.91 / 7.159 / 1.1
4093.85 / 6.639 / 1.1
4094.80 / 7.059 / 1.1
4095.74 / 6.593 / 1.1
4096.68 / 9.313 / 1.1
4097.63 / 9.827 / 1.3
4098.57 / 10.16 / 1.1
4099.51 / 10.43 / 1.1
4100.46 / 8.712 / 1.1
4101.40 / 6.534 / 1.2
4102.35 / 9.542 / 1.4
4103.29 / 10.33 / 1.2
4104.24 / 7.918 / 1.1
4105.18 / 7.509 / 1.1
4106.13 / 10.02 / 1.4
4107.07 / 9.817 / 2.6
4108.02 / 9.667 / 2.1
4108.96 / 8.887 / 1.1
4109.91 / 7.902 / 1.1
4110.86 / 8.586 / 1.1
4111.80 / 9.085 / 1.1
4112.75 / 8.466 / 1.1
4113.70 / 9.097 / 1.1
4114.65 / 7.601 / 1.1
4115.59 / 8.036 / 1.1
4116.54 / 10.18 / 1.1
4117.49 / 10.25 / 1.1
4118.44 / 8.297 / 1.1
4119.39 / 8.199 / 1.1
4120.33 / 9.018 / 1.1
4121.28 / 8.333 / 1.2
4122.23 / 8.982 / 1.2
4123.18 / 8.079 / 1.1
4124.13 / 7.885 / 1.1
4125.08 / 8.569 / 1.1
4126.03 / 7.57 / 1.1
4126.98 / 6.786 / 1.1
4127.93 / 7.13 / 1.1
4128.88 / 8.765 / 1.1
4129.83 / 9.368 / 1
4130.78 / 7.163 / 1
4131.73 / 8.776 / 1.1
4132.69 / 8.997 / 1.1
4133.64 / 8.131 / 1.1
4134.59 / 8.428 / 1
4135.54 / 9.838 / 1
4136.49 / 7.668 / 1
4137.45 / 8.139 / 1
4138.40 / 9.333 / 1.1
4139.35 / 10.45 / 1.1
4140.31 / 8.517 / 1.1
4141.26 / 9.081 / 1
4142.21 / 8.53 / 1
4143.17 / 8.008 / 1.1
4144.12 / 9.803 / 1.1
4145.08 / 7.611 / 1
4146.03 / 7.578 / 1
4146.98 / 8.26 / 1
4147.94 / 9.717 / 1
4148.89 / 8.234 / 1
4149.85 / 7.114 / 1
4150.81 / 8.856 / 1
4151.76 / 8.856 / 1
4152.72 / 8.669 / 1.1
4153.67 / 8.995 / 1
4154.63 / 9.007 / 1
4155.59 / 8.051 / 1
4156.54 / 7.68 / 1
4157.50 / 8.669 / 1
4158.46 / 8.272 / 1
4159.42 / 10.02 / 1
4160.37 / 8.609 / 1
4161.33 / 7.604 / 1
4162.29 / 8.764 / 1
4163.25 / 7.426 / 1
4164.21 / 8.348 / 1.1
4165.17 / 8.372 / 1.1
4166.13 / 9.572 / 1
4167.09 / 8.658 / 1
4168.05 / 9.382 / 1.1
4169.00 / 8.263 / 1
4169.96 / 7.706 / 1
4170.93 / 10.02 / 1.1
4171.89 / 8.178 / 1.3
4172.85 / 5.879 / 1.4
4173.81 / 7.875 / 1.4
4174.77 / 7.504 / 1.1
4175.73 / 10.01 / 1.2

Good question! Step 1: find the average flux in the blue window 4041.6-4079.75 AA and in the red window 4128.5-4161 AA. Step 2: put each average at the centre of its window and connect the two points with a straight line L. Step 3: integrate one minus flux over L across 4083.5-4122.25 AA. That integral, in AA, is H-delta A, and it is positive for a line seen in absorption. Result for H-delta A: -0.9 AA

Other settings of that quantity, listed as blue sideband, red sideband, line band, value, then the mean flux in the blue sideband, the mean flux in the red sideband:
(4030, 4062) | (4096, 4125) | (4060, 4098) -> 1.0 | 8.41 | 8.87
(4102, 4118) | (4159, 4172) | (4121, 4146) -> 1.1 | 8.99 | 8.64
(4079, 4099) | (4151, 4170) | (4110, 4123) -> -0.5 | 8.35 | 8.57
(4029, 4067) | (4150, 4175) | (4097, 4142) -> -1.8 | 8.33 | 8.42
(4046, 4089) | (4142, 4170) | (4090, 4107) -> -0.4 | 8.39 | 8.5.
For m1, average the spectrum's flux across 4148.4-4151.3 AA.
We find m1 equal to 8.09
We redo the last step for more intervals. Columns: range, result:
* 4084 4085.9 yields 8.19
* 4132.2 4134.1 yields 8.54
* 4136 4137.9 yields 7.9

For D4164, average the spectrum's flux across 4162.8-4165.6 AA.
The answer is 8.04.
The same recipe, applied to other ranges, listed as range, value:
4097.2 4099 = 10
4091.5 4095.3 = 7.25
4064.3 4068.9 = 8.09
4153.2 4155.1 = 8.98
